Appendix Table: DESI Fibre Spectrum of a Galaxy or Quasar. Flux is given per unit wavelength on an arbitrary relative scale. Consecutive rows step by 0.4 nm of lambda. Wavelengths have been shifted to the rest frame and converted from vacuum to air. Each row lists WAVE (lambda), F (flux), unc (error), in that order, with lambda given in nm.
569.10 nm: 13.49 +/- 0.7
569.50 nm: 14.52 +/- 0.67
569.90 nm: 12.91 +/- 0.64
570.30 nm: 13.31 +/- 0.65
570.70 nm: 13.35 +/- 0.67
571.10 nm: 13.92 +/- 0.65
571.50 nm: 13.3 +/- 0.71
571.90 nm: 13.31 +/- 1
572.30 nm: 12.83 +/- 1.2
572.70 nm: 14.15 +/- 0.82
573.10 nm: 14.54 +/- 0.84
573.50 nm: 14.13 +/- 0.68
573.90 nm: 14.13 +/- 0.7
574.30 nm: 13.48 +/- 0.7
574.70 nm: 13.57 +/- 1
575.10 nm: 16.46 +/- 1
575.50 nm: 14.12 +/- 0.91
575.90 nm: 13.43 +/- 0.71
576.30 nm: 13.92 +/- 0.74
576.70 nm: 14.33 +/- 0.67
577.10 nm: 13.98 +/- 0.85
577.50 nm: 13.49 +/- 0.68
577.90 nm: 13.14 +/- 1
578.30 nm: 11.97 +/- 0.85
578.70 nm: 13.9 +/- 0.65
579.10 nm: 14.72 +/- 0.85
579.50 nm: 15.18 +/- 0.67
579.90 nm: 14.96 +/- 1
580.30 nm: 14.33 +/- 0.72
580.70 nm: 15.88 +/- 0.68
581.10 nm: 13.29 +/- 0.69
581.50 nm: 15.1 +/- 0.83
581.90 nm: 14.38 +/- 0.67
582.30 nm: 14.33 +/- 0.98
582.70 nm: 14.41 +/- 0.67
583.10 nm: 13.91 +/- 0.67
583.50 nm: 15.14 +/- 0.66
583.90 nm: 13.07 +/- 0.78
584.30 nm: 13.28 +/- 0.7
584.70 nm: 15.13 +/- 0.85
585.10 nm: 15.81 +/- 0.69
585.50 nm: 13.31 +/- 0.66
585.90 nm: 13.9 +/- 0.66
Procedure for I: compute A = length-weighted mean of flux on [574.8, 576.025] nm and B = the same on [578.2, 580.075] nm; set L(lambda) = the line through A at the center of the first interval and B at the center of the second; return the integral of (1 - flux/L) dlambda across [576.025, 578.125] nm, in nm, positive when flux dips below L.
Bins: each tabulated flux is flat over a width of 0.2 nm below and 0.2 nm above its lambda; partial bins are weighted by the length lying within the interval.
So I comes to 0.11 nm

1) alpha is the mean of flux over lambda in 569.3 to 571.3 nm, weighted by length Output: 13.6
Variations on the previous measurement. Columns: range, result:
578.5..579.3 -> 14.3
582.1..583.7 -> 14.4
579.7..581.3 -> 14.6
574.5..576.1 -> 14.4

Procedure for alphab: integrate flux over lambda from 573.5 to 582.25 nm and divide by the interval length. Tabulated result 14.2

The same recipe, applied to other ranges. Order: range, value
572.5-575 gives 14.1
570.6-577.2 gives 13.9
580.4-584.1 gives 14.4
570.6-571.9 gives 13.5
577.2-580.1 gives 13.9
